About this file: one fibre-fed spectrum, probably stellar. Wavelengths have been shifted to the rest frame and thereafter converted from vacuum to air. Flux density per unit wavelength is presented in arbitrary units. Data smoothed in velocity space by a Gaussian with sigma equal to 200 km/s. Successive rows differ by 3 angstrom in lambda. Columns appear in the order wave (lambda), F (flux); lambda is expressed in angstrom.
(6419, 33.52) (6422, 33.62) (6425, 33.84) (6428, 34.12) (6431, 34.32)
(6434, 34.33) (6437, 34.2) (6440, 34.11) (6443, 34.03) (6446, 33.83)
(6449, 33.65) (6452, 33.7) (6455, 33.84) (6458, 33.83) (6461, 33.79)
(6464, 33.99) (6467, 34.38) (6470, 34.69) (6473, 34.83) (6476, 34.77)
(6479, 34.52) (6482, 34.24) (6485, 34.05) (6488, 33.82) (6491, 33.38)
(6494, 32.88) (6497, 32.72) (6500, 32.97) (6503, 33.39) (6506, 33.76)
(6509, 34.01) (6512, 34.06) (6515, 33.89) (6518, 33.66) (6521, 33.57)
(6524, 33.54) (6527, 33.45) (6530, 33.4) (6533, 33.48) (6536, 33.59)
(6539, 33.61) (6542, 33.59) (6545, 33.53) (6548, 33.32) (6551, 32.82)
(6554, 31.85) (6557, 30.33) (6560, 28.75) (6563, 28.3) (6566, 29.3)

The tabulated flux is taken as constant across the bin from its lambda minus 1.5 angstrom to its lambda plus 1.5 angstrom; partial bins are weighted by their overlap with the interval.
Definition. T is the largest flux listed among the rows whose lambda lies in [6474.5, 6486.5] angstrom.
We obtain 34.77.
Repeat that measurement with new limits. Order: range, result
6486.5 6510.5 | 34.01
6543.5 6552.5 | 33.53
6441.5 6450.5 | 34.03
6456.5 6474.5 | 34.83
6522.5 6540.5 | 33.61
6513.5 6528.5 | 33.89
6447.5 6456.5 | 33.84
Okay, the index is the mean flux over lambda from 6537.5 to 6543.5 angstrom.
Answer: 33.6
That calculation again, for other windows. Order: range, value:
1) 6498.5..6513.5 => 33.6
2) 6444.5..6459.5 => 33.8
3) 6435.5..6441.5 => 34.2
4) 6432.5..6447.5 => 34.1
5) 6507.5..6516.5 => 34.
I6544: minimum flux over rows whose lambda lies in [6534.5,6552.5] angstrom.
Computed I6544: 32.82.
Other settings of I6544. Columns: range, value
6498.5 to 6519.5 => 32.97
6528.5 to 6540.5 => 33.4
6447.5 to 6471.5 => 33.65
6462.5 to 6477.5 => 33.99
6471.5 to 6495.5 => 32.88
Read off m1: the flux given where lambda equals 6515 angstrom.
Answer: 33.89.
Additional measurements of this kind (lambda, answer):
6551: 32.82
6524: 33.54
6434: 34.33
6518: 33.66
